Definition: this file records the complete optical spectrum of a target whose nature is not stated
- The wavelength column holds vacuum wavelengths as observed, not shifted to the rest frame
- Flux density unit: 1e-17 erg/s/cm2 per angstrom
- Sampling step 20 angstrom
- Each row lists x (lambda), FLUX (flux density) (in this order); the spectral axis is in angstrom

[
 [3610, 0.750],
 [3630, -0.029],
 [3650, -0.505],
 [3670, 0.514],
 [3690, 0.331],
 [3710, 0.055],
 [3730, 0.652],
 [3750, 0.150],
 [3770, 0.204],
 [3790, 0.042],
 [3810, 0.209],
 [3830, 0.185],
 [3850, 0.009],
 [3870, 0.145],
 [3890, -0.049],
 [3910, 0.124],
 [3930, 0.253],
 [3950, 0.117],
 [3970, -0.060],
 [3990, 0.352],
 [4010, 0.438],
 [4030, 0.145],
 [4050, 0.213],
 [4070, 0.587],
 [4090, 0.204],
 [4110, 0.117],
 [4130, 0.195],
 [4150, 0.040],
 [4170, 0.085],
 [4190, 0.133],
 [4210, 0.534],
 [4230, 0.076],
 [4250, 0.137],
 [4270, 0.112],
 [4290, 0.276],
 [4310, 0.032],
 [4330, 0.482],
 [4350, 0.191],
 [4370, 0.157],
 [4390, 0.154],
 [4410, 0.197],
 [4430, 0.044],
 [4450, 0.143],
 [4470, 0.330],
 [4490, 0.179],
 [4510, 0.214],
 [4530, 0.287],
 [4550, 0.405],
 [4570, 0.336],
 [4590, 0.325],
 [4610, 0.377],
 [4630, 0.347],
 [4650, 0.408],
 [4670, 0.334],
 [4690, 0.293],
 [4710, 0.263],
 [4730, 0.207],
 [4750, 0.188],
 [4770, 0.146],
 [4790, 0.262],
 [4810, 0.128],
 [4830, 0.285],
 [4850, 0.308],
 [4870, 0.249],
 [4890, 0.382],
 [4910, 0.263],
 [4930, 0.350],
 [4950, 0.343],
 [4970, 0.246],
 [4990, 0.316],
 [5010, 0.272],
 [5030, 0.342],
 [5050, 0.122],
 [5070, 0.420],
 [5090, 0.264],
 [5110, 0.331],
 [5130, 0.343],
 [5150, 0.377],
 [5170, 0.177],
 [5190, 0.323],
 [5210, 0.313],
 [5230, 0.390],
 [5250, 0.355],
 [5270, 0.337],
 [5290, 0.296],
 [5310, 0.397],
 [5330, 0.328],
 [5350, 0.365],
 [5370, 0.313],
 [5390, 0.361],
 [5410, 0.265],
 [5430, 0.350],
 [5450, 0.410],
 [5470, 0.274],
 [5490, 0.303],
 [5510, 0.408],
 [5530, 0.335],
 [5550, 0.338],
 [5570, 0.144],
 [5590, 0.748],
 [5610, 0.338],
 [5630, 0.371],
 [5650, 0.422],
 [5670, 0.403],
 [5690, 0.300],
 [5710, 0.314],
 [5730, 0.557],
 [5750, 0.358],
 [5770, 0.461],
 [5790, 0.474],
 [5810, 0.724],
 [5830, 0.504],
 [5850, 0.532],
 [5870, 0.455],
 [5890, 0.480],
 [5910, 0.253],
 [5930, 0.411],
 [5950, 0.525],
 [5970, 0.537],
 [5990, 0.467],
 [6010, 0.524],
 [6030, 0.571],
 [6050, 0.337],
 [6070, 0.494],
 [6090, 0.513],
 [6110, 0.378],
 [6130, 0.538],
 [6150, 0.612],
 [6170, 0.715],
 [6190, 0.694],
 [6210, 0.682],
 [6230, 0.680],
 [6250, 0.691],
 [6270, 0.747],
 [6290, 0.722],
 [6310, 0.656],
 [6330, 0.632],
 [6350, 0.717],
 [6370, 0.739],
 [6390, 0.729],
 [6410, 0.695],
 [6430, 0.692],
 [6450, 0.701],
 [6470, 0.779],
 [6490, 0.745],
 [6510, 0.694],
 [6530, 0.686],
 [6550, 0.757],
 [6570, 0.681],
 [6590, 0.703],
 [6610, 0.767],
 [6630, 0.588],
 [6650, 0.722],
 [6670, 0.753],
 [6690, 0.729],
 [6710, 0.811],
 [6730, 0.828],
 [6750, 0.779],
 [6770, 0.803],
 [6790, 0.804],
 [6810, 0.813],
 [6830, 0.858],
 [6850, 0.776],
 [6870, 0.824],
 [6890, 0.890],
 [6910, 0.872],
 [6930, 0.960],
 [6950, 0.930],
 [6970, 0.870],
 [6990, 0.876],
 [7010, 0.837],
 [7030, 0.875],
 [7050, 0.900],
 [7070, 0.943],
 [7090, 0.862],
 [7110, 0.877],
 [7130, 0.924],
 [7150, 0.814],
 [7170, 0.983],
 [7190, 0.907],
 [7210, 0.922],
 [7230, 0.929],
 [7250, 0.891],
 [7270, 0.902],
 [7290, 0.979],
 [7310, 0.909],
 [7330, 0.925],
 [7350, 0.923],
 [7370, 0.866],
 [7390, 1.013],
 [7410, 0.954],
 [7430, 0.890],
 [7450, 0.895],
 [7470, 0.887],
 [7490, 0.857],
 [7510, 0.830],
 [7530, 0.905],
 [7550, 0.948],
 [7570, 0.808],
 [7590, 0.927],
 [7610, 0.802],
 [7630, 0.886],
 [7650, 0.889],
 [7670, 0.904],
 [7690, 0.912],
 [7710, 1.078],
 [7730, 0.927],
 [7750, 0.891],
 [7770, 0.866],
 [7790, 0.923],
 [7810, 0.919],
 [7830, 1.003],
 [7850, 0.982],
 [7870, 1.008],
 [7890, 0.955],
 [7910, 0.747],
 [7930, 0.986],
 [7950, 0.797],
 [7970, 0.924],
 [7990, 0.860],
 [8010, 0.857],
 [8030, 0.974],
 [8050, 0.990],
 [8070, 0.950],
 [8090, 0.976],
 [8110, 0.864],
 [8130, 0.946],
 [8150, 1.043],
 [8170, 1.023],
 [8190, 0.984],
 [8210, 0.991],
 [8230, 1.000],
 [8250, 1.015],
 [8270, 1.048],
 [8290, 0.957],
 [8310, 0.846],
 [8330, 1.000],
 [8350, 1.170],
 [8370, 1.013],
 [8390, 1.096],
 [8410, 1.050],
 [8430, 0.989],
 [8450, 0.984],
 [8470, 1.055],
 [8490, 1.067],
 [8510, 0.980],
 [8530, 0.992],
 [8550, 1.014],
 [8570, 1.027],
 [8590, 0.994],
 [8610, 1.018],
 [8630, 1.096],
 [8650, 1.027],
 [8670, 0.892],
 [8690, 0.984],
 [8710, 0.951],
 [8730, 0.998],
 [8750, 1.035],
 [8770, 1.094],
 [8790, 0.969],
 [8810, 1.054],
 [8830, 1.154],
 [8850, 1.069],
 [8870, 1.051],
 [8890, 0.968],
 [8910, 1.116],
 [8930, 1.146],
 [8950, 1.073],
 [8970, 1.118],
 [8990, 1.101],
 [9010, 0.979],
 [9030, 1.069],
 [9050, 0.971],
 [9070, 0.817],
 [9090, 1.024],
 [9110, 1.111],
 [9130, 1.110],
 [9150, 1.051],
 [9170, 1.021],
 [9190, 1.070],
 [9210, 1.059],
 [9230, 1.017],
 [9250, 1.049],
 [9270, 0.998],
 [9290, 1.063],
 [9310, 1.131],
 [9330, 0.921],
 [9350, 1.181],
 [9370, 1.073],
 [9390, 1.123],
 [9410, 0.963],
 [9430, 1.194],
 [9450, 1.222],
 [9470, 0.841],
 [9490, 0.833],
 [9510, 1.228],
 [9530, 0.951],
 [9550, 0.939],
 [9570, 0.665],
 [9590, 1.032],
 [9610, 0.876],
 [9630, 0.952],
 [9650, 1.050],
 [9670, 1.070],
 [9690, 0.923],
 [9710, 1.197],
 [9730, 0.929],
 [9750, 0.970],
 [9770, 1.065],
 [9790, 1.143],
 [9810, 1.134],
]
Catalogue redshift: 0.538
